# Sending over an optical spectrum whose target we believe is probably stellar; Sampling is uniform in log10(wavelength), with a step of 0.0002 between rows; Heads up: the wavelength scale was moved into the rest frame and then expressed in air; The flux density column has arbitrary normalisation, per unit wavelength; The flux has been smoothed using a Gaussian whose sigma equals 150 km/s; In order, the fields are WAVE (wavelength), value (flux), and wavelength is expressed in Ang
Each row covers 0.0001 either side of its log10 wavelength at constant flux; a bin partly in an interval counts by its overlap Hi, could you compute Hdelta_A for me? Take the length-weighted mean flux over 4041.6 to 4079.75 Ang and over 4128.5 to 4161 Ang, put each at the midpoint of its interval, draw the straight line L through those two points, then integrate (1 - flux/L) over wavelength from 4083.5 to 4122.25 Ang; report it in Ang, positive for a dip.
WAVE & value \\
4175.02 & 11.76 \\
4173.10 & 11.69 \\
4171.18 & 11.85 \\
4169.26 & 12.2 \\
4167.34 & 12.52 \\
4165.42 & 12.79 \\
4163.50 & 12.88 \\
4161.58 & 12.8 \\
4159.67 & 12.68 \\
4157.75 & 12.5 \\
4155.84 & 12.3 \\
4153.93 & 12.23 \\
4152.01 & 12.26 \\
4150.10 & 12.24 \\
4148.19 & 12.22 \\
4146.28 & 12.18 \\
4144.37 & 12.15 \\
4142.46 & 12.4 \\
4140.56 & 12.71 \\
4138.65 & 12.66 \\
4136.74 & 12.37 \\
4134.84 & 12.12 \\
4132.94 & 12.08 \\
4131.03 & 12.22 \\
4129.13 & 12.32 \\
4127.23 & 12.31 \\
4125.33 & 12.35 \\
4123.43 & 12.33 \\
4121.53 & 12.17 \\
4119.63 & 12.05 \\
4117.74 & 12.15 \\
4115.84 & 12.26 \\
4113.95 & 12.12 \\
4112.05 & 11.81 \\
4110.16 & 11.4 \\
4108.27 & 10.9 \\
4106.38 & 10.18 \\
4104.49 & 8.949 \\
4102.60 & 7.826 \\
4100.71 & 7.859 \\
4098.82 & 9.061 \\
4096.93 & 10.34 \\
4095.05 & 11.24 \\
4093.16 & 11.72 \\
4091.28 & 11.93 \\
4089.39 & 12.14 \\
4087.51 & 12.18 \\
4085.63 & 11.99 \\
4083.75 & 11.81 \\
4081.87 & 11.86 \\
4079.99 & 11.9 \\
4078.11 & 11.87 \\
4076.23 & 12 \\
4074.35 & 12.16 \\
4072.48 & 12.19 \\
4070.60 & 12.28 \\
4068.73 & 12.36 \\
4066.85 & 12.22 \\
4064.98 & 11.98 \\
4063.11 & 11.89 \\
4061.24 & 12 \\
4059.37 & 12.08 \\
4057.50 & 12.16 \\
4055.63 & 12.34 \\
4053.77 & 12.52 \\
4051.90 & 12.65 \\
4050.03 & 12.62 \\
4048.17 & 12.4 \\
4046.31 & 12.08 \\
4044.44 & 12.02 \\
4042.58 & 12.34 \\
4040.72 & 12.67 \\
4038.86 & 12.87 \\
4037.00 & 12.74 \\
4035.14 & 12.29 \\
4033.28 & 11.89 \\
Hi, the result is 3.9 Ang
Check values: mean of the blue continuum 12.2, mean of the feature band 11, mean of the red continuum 12.3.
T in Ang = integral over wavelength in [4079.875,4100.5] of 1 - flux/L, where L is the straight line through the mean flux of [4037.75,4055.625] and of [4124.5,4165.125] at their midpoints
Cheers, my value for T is 1.8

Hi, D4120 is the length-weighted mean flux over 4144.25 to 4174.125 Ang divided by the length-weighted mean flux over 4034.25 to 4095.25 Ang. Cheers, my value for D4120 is 1.01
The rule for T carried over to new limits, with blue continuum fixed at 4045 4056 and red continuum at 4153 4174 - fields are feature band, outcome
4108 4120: 0.54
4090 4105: 2.99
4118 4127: 0.14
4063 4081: 0.48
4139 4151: 0.07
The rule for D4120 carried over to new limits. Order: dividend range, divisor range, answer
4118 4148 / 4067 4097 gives 1.03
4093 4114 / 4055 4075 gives 0.84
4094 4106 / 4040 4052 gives 0.75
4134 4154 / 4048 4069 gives 1.01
